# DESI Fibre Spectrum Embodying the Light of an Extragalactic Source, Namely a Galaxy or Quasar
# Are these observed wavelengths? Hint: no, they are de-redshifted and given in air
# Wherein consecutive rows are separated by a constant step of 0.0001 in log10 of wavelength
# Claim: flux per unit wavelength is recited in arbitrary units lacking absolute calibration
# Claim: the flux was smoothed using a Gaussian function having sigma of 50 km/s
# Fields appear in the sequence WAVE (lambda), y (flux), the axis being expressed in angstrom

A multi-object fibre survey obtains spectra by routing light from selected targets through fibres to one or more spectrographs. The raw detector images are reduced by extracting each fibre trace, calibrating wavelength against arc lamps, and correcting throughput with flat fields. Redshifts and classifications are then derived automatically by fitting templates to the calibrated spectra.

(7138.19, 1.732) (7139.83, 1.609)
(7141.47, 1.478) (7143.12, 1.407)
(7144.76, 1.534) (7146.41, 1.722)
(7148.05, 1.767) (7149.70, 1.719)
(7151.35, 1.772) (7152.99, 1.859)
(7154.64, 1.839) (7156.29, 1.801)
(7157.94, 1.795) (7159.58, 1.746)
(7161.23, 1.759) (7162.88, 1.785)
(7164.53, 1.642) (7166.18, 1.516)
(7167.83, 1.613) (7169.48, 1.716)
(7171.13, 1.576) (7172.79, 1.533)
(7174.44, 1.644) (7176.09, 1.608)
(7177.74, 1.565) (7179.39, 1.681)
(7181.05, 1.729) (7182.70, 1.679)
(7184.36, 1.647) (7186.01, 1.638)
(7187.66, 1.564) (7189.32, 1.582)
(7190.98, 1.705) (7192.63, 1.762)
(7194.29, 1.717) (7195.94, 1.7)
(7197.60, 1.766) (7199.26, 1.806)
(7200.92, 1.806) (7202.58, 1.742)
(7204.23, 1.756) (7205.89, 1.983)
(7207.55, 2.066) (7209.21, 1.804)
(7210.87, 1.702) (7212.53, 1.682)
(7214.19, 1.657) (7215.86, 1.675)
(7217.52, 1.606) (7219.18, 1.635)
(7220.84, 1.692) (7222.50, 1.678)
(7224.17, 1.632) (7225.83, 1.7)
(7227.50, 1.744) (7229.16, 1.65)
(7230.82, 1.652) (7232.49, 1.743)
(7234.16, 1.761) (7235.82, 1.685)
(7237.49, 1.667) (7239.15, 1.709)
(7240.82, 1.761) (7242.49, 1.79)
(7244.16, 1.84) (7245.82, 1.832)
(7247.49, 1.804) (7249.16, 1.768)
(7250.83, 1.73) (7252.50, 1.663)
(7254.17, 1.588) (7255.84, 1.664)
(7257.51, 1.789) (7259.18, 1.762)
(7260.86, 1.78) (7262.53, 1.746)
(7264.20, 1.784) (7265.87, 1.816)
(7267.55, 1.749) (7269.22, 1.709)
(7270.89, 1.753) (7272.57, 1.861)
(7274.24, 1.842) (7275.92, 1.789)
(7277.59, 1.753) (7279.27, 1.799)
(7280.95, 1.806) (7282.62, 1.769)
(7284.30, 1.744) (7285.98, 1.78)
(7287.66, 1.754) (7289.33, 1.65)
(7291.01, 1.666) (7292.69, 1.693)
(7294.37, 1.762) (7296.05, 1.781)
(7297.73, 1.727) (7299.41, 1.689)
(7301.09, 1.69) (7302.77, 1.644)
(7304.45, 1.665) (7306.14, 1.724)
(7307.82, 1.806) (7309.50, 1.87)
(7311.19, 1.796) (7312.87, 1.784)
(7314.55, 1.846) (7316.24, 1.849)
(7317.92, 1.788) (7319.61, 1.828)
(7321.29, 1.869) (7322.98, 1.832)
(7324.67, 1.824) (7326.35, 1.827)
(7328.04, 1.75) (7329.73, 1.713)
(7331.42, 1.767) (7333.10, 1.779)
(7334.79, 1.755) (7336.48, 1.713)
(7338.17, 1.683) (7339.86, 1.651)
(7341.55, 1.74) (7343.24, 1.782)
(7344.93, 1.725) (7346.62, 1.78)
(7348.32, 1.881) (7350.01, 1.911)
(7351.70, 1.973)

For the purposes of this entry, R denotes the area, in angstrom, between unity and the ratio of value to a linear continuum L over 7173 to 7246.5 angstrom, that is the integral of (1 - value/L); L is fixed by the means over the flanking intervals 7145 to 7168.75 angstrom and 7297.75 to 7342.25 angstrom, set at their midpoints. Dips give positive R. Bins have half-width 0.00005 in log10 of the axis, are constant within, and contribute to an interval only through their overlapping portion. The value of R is 1.3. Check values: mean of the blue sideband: 1.73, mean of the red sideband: 1.76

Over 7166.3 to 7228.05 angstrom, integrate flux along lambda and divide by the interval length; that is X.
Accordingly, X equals 1.69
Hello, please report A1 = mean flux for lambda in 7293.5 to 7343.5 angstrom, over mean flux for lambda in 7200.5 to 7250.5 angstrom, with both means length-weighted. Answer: 1.01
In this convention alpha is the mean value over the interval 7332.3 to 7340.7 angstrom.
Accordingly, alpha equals 1.72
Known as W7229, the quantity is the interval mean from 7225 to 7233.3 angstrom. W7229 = 1.7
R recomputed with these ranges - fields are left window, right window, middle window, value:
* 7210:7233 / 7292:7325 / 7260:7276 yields -0.52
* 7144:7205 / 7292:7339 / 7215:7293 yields 0.12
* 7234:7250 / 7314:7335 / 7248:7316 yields 1.19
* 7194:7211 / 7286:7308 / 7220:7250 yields 0.82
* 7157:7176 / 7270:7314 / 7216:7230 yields 0.31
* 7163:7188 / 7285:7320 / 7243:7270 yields -0.72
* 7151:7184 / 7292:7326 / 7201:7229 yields -0.25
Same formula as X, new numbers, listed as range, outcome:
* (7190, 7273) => 1.74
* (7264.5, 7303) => 1.75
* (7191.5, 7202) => 1.76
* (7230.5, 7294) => 1.75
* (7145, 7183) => 1.7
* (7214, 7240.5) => 1.68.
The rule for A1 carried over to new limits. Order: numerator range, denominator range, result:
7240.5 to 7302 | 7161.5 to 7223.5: 1.04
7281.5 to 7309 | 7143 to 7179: 1.02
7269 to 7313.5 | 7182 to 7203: 1.03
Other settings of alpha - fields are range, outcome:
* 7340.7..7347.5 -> 1.76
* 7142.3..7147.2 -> 1.55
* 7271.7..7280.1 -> 1.81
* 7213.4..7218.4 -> 1.64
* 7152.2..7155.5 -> 1.85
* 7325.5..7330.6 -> 1.76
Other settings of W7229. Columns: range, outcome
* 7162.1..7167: 1.65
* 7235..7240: 1.69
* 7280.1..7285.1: 1.77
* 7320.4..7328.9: 1.82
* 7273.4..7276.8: 1.82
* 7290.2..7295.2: 1.71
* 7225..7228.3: 1.72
